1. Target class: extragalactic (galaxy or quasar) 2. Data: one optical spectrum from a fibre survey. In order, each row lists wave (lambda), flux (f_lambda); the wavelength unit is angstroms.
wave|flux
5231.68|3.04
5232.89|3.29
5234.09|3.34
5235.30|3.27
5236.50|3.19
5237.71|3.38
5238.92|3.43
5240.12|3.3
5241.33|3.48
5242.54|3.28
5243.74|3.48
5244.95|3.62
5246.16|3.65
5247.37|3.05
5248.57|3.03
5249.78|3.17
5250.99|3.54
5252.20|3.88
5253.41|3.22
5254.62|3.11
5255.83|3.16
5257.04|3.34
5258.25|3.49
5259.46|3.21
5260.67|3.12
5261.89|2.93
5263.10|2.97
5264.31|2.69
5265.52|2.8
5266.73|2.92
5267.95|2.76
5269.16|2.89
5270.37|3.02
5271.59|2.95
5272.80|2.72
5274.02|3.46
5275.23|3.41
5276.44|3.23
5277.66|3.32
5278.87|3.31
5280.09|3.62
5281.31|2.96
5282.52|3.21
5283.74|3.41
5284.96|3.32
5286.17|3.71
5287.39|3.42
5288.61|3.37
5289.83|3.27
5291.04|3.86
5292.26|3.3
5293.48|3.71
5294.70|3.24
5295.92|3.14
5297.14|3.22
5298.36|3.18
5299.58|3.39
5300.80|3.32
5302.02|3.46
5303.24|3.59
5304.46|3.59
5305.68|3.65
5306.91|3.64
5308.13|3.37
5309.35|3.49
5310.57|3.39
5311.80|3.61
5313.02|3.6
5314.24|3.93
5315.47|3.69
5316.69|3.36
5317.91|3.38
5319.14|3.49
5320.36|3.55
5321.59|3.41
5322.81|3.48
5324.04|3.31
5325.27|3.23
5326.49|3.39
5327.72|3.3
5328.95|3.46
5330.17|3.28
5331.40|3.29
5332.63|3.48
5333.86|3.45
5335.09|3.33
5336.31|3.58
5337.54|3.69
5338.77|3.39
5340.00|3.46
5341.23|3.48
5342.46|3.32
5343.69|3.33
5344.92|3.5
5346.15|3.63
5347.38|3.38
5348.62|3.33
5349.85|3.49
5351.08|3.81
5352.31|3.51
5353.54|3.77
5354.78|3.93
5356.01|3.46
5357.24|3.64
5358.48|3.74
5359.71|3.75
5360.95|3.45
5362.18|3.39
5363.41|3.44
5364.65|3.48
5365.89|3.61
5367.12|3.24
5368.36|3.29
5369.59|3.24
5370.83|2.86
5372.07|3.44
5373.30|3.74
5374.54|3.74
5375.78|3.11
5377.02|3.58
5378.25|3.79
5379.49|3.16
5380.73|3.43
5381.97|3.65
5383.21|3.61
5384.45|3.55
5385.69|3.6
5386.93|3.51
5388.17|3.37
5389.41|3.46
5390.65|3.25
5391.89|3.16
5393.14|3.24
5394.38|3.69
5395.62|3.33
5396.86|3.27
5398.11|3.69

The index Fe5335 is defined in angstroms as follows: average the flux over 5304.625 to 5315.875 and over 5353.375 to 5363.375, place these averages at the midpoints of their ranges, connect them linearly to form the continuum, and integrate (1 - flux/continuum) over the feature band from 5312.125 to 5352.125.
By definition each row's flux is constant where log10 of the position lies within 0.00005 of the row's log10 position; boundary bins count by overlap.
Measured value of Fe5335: 1.6 angstroms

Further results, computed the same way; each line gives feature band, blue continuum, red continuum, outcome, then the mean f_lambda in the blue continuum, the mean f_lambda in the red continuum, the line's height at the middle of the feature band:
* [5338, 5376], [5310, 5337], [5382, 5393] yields -0.44 angstroms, 3.45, 3.44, 3.45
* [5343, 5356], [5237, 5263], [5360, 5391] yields -0.54 angstroms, 3.32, 3.44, 3.42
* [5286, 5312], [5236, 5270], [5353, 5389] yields -0.91 angstroms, 3.22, 3.5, 3.33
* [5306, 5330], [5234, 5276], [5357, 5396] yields -1.03 angstroms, 3.21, 3.45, 3.33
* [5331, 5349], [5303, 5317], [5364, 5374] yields 0.13 angstroms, 3.58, 3.36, 3.47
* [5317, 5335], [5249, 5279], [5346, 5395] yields -0.26 angstroms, 3.14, 3.49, 3.34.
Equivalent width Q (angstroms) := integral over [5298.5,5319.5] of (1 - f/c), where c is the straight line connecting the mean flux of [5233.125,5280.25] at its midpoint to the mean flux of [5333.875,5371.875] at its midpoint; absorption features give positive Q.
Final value -1.0 angstroms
